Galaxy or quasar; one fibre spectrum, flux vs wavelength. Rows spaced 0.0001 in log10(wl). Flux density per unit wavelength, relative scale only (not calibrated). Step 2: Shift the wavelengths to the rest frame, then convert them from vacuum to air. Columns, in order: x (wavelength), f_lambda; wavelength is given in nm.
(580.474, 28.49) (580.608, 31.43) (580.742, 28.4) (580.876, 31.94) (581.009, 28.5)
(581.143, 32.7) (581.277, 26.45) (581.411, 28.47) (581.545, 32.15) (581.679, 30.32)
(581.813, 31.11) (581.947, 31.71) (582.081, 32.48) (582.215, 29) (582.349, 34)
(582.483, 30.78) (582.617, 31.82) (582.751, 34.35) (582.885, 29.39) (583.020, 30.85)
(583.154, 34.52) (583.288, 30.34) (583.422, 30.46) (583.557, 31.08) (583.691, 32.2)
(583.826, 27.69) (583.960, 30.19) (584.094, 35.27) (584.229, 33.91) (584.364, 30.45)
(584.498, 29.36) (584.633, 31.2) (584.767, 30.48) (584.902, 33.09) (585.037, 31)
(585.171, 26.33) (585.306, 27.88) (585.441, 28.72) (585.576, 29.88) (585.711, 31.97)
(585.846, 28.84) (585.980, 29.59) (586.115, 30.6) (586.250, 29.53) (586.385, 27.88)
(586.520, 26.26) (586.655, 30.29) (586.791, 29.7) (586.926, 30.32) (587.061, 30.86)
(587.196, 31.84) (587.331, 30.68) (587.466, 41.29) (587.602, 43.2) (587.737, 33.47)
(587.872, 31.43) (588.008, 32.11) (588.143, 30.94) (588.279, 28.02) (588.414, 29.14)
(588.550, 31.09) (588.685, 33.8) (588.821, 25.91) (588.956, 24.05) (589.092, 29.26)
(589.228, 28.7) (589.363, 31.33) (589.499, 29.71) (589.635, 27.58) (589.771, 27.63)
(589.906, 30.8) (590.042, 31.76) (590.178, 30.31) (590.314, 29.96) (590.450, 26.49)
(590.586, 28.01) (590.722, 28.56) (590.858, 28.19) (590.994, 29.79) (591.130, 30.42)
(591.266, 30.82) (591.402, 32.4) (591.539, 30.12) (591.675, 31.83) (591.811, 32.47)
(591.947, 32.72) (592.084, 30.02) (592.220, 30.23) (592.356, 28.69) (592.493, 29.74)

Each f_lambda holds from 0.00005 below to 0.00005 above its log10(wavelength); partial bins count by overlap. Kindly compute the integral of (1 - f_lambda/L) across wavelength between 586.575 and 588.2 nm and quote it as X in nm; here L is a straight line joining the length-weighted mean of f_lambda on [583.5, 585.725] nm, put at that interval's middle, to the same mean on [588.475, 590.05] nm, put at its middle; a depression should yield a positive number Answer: -0.18 nm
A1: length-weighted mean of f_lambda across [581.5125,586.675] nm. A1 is 30.7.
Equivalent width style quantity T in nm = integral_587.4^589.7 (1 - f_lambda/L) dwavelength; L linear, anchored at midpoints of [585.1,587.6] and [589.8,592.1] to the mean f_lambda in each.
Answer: -0.065 nm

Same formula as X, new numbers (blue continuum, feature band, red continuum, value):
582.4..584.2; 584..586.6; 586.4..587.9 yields 0.16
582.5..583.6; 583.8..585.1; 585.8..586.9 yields -0.04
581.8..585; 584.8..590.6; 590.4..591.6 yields 0.01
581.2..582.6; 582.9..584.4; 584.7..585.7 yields -0.06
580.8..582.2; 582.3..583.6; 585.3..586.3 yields -0.06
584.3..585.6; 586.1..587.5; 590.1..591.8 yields -0.04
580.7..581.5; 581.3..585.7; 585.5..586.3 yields -0.17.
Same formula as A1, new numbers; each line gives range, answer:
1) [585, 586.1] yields 29.3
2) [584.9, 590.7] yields 30.2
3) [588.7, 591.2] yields 28.9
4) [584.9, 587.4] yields 29.7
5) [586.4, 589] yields 31.3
